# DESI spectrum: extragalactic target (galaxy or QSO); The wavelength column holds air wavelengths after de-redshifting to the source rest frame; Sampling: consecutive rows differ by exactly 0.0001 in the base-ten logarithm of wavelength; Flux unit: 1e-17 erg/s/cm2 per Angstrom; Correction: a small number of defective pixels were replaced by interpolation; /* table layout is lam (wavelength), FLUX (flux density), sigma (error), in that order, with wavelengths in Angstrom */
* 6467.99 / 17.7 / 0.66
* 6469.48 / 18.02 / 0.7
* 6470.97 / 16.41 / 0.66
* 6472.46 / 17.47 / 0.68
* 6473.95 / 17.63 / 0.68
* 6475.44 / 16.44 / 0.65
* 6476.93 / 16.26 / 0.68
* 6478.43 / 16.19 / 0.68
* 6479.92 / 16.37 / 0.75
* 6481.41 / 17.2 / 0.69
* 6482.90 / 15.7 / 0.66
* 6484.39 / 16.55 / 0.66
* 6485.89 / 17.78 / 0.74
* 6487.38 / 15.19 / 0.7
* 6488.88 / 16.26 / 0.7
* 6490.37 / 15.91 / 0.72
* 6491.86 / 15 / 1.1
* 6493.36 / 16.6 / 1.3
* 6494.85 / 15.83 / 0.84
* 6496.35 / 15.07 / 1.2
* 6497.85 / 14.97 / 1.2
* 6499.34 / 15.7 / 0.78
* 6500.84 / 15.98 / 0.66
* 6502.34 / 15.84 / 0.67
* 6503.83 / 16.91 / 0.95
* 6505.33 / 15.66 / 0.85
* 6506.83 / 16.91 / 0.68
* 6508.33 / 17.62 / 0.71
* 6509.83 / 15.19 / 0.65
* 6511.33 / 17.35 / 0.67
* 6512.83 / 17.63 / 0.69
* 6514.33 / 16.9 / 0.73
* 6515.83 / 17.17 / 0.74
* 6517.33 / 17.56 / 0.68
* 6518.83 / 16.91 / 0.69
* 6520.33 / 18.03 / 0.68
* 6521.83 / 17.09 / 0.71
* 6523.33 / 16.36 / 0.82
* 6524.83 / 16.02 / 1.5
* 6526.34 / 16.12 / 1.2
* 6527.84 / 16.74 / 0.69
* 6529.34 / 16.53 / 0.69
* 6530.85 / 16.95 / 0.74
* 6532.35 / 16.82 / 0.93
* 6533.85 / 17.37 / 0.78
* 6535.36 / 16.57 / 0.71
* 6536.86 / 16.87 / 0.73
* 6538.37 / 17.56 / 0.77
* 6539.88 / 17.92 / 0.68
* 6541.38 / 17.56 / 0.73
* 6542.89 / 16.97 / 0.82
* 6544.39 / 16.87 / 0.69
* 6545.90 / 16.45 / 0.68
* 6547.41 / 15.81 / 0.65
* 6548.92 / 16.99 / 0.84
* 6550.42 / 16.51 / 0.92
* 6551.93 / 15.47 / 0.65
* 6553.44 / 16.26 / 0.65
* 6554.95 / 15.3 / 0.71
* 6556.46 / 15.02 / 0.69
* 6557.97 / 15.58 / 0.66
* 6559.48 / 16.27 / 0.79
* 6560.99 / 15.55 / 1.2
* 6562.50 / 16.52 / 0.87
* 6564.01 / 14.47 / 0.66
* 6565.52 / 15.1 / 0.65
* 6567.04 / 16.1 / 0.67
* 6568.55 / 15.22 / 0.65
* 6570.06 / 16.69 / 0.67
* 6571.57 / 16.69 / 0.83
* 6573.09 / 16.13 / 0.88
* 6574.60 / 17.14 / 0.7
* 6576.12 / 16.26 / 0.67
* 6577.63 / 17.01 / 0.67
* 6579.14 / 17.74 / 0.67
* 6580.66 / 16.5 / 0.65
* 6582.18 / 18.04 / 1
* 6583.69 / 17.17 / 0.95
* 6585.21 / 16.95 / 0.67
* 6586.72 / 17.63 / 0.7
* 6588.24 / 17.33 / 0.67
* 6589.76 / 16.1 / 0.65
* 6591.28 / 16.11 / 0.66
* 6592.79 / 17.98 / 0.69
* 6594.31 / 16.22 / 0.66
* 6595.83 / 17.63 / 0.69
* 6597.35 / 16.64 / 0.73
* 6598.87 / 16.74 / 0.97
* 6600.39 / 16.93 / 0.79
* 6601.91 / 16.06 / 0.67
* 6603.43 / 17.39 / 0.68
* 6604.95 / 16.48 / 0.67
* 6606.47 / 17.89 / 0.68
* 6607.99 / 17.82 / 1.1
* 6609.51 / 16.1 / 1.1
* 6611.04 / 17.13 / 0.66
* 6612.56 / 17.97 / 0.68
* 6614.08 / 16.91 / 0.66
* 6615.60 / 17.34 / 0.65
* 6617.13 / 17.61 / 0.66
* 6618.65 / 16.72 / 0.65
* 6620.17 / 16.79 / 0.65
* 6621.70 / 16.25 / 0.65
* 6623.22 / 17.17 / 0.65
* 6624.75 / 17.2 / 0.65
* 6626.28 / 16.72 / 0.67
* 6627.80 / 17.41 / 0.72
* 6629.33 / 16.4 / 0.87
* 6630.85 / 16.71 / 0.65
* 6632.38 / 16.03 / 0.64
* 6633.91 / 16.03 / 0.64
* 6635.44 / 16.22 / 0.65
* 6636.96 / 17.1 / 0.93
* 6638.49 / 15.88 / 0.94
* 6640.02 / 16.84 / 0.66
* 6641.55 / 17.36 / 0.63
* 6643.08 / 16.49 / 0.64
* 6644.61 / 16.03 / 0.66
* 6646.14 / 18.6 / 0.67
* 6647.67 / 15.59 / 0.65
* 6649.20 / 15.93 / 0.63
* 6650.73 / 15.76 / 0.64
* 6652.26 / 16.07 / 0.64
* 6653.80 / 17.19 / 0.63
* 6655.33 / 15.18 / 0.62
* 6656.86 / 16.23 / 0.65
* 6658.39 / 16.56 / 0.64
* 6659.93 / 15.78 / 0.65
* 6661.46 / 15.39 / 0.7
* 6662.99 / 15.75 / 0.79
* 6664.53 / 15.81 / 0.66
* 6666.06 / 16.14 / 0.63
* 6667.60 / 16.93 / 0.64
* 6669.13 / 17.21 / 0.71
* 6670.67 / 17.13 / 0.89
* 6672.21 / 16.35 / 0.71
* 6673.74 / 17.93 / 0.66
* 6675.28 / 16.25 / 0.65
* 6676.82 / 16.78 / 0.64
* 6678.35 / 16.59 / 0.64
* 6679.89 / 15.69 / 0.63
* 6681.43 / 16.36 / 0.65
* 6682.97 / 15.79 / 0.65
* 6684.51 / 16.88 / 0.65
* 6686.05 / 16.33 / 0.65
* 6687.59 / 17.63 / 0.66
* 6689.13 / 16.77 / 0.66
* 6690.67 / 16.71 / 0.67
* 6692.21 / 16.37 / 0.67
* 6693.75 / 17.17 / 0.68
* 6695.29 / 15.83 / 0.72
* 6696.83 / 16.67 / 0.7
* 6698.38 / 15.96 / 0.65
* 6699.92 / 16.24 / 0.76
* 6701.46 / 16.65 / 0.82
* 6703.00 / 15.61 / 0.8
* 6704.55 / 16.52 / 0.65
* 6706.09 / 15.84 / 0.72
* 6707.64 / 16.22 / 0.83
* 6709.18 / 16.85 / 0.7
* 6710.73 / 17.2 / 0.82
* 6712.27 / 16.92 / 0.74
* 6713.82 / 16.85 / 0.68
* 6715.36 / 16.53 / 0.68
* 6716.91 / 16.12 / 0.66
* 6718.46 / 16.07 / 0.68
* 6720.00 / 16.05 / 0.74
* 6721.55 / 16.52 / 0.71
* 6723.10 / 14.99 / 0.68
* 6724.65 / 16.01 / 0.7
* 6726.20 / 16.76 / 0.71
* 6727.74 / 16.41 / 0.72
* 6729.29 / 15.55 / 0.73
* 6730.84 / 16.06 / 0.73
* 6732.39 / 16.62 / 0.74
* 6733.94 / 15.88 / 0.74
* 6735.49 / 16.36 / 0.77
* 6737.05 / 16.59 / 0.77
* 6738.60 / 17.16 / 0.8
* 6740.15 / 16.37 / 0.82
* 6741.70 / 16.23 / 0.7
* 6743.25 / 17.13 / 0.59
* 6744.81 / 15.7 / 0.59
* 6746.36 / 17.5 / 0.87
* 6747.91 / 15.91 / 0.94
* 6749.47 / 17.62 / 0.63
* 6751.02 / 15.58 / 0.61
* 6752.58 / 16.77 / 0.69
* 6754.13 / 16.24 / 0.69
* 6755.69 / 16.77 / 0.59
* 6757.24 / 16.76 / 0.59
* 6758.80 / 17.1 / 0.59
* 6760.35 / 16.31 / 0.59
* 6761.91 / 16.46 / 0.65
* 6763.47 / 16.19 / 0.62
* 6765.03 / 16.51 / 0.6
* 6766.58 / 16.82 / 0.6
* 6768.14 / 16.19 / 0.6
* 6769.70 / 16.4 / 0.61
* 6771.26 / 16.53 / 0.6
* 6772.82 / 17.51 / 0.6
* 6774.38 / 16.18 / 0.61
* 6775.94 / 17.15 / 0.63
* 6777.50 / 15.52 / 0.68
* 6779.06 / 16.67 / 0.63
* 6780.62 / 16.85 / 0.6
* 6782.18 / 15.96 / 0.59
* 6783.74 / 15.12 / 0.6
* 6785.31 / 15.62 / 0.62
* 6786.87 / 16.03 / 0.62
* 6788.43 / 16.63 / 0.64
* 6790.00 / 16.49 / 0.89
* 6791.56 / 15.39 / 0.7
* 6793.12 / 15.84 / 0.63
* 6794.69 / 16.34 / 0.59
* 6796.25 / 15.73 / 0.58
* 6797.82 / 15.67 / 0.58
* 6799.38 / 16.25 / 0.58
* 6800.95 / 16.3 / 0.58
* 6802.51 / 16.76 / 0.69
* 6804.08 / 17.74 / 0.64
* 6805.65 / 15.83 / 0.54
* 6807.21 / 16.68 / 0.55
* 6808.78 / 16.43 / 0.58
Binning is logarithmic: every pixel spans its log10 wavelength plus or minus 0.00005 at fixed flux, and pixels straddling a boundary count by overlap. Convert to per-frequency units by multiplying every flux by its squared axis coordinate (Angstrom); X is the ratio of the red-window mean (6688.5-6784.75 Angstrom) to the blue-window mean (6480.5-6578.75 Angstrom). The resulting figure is 1.1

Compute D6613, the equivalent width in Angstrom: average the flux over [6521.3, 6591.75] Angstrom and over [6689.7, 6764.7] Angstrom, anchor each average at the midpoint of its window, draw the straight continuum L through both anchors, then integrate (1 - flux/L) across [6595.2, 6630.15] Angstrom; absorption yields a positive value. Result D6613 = -1.1 Angstrom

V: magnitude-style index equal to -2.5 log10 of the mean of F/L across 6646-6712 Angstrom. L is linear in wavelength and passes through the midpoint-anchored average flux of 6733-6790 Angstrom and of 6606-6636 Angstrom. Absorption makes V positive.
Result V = 0.020 mag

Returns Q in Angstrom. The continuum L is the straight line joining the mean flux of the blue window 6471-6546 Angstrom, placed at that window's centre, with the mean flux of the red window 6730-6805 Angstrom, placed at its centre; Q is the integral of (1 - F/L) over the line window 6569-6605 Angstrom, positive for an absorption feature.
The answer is -0.7 Angstrom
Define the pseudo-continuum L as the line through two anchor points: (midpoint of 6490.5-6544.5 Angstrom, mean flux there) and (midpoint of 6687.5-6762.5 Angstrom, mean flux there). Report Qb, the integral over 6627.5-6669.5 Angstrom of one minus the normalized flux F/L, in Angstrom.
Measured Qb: 0.4 Angstrom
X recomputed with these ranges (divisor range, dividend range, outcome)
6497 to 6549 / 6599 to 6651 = 1.04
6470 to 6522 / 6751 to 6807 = 1.08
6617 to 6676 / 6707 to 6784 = 1.03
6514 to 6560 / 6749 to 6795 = 1.05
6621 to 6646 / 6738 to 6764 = 1.03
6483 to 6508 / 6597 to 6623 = 1.10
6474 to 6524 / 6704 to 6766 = 1.07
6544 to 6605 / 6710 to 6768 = 1.05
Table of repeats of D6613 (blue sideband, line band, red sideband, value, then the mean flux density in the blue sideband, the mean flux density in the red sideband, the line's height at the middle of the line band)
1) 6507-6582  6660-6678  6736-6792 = 0.0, 16.6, 16.4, 16.5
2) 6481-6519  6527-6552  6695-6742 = -0.8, 16.3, 16.3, 16.3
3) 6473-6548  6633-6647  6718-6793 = -0.2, 16.6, 16.4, 16.5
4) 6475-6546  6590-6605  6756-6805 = -0.3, 16.6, 16.4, 16.5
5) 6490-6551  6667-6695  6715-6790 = -0.4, 16.6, 16.4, 16.4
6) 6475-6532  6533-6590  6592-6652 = 0.3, 16.4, 16.8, 16.6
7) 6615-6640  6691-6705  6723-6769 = 0.2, 16.7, 16.4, 16.6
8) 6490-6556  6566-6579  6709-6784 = 0.1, 16.5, 16.4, 16.5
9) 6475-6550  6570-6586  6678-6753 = -0.4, 16.6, 16.4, 16.5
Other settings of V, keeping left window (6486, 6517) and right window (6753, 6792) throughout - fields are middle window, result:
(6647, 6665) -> 0.03 mag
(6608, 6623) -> -0.05 mag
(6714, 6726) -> 0.02 mag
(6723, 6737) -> 0.01 mag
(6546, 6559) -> 0.02 mag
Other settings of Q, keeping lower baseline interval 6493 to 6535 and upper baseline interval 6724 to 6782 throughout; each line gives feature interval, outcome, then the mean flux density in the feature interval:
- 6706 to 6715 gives -0.1 Angstrom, 16.7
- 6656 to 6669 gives 0.3 Angstrom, 16.1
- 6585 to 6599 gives -0.3 Angstrom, 16.9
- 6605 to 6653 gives -0.7 Angstrom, 16.8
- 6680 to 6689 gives 0.0 Angstrom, 16.5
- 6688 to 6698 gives -0.1 Angstrom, 16.6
